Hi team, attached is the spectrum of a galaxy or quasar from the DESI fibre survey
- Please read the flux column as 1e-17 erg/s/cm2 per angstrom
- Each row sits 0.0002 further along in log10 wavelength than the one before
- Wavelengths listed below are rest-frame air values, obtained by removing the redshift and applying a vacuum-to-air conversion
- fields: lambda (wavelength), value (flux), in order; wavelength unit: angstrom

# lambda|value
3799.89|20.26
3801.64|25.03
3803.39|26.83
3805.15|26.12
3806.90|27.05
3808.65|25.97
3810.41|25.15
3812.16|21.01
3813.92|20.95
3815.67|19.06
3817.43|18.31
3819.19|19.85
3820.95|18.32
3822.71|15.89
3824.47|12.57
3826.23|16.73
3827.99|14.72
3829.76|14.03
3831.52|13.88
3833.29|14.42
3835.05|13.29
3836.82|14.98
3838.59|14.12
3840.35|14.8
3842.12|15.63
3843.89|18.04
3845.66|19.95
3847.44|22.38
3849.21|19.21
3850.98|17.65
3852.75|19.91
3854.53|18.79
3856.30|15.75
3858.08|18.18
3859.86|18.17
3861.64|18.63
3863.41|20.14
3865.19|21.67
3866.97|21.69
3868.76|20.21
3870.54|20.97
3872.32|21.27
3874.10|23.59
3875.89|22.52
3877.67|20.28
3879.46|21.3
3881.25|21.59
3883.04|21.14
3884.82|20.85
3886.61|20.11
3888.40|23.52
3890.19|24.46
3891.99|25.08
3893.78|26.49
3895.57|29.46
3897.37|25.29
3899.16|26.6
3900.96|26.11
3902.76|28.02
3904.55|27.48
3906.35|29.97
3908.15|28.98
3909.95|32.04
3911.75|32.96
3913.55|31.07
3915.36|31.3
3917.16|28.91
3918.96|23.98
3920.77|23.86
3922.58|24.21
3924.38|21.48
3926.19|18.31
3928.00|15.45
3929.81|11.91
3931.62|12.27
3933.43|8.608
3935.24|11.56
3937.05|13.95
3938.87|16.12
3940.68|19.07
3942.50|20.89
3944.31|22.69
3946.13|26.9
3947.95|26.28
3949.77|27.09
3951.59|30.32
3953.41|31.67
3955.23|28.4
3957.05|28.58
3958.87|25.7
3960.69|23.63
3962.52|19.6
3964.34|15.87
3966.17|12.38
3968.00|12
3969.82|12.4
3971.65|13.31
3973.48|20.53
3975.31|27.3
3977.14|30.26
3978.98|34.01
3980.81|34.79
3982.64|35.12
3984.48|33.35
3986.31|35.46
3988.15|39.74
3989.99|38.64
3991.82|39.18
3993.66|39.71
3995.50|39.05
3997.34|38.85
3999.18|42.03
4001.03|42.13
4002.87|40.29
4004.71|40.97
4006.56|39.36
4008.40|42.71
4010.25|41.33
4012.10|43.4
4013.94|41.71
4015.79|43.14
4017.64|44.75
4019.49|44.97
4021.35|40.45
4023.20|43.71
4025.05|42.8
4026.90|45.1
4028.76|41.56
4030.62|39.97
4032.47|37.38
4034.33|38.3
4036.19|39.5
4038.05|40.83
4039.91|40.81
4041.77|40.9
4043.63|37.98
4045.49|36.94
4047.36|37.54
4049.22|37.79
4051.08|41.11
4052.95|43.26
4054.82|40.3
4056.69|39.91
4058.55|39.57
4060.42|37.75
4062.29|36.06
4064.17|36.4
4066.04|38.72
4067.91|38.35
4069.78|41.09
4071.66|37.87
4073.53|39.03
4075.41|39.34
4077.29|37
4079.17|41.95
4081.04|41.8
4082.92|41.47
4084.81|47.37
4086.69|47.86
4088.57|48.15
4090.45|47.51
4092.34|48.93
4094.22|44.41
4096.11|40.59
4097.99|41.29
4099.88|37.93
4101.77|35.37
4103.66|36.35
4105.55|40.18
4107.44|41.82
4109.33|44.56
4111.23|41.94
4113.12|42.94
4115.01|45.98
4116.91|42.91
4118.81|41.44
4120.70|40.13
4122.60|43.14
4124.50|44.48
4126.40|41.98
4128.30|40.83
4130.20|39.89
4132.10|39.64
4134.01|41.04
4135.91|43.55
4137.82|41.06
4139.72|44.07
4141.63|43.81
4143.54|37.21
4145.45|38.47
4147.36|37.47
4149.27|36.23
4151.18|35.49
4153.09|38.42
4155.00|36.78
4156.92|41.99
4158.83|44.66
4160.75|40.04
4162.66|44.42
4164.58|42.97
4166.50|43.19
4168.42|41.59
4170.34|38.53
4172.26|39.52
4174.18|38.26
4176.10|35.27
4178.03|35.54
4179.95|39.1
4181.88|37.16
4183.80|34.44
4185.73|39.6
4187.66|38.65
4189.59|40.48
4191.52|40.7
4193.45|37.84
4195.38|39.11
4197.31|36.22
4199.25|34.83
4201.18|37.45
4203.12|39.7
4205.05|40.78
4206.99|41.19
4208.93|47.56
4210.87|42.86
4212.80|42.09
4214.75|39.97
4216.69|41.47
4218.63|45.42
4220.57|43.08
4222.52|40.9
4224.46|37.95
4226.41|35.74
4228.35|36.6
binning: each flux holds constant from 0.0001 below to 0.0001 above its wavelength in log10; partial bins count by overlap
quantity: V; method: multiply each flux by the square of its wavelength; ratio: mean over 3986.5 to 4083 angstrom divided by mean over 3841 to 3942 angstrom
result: 1.99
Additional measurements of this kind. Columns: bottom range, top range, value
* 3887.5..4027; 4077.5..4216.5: 1.53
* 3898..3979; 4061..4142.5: 1.98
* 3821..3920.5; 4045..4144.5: 2.14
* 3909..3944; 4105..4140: 2.22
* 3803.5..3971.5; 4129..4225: 2.18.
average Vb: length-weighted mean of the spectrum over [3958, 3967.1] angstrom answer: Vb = 19.4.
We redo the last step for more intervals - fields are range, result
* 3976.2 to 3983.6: 33.5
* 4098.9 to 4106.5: 37.5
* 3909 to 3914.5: 32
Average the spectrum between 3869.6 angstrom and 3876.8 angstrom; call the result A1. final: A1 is 22.1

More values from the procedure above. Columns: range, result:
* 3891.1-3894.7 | 25.9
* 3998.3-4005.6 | 41.3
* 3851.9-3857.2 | 18.1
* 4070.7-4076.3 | 38.7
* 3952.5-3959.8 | 28.6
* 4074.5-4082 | 40.1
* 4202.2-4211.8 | 42.4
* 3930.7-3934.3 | 10.5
